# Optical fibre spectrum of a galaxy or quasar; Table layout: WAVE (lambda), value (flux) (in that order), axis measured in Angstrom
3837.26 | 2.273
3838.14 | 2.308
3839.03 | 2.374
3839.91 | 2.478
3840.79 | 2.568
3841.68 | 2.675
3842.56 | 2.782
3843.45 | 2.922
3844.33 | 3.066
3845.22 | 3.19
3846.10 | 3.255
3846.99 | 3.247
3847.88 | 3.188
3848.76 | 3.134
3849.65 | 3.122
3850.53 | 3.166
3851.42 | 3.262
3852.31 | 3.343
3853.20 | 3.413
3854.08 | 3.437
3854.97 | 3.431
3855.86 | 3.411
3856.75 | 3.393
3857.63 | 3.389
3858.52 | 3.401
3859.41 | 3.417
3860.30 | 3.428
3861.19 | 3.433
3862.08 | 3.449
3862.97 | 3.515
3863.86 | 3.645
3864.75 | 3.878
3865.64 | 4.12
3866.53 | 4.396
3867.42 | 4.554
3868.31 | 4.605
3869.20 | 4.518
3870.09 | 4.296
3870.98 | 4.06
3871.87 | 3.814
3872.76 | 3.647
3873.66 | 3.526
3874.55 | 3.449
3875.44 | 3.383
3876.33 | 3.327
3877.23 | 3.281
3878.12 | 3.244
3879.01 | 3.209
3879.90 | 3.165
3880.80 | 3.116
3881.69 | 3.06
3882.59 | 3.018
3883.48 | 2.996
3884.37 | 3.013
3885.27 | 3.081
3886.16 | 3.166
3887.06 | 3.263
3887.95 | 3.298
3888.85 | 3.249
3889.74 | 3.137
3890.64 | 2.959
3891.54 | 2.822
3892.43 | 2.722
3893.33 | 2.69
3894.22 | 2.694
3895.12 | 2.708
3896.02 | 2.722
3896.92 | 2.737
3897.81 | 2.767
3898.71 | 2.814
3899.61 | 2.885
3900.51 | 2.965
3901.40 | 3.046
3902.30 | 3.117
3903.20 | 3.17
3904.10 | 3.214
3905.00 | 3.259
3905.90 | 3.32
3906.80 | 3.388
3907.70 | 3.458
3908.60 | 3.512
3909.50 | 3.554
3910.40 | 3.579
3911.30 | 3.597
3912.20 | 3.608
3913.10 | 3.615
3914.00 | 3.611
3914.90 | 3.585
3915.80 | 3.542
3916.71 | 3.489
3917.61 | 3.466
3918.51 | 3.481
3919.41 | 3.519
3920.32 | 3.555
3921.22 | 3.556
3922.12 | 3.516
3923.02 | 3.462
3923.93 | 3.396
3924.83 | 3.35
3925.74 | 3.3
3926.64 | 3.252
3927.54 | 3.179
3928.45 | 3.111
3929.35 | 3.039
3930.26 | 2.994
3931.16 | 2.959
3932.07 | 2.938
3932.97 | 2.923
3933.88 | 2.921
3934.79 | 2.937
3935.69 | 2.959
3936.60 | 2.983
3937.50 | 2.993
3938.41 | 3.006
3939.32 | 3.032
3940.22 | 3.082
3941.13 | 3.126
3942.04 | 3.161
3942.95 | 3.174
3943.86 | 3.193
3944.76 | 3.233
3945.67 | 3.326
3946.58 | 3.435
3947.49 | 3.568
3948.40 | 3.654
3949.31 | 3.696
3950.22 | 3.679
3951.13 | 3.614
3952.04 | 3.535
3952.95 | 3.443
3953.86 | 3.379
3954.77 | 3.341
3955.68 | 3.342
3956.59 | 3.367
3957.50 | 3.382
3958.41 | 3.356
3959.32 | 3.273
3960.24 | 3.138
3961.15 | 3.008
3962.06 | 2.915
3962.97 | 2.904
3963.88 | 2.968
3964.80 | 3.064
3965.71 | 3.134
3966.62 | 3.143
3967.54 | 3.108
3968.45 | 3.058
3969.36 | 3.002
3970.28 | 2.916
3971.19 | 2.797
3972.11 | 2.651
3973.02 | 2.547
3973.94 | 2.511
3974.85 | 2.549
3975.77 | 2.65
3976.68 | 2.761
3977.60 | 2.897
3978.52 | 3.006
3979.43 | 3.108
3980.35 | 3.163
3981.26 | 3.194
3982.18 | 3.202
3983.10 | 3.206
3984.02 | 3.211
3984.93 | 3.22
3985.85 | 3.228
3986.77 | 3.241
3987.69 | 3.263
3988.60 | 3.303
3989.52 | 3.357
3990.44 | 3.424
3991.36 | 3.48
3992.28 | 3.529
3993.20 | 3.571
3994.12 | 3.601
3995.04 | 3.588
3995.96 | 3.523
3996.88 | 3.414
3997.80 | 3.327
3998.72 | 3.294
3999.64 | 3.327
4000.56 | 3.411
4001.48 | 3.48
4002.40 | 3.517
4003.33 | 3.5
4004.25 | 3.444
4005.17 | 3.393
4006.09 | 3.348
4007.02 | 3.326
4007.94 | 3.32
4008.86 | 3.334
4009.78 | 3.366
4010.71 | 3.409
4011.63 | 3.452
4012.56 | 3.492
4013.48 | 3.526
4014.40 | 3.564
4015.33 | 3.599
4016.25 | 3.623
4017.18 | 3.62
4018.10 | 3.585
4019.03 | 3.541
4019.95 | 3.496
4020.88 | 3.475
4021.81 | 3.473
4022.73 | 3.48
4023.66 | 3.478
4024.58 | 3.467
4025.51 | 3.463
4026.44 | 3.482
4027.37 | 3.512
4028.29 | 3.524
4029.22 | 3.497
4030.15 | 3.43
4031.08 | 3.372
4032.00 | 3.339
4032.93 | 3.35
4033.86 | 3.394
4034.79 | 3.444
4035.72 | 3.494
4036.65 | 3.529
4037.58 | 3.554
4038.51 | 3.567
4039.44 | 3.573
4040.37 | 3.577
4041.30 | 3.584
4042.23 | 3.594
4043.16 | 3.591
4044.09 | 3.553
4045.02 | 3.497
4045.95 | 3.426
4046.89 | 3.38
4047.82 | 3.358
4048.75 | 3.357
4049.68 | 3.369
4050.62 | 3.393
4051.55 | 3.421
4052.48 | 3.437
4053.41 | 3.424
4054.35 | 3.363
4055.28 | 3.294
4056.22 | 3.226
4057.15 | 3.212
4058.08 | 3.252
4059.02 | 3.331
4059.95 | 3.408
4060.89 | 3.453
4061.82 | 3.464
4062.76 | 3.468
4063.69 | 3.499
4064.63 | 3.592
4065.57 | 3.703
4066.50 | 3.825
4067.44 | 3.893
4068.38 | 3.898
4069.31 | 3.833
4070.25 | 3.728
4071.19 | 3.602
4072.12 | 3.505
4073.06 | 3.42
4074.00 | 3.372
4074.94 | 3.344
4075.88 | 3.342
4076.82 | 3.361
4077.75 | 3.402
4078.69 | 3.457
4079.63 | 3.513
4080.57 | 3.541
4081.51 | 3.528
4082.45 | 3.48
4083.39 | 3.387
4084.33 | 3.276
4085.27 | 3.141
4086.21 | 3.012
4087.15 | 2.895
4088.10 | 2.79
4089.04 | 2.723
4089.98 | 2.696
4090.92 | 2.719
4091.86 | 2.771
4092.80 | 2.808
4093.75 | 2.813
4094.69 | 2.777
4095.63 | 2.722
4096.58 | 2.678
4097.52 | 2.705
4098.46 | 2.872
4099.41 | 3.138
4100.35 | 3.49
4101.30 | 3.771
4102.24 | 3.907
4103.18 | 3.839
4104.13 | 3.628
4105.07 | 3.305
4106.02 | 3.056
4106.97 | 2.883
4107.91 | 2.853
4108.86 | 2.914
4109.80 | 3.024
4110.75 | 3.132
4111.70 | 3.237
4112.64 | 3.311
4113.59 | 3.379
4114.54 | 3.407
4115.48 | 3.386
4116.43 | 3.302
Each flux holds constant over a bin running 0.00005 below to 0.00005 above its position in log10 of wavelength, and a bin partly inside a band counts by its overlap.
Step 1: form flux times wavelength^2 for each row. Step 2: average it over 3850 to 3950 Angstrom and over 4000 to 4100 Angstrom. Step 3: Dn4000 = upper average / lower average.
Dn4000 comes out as 1.10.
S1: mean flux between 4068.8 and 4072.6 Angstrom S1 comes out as 3.68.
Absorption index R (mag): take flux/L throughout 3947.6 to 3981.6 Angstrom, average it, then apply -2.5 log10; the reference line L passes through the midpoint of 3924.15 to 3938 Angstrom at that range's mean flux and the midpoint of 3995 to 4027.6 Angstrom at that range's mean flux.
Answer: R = 0.04 mag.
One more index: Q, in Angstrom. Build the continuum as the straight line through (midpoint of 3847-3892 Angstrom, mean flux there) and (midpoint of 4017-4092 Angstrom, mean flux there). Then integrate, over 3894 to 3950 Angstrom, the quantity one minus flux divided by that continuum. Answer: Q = 3.3 Angstrom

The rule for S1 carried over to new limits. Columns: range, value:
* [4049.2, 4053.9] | 3.41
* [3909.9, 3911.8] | 3.59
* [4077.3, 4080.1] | 3.46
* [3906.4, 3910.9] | 3.5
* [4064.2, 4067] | 3.71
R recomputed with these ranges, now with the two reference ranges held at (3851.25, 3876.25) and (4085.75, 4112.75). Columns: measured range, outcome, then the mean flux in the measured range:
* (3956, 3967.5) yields 0.10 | 3.14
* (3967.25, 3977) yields 0.22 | 2.77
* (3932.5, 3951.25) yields 0.09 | 3.22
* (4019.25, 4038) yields -0.07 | 3.46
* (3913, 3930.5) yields 0.04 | 3.4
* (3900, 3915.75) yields 0.06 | 3.39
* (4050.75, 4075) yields -0.12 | 3.5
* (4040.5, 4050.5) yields -0.09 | 3.47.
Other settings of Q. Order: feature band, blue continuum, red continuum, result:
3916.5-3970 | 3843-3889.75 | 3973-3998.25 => 0.7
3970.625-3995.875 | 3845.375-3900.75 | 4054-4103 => 1.4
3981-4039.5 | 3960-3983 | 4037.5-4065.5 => -4.7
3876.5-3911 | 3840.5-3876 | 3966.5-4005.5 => 3.2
